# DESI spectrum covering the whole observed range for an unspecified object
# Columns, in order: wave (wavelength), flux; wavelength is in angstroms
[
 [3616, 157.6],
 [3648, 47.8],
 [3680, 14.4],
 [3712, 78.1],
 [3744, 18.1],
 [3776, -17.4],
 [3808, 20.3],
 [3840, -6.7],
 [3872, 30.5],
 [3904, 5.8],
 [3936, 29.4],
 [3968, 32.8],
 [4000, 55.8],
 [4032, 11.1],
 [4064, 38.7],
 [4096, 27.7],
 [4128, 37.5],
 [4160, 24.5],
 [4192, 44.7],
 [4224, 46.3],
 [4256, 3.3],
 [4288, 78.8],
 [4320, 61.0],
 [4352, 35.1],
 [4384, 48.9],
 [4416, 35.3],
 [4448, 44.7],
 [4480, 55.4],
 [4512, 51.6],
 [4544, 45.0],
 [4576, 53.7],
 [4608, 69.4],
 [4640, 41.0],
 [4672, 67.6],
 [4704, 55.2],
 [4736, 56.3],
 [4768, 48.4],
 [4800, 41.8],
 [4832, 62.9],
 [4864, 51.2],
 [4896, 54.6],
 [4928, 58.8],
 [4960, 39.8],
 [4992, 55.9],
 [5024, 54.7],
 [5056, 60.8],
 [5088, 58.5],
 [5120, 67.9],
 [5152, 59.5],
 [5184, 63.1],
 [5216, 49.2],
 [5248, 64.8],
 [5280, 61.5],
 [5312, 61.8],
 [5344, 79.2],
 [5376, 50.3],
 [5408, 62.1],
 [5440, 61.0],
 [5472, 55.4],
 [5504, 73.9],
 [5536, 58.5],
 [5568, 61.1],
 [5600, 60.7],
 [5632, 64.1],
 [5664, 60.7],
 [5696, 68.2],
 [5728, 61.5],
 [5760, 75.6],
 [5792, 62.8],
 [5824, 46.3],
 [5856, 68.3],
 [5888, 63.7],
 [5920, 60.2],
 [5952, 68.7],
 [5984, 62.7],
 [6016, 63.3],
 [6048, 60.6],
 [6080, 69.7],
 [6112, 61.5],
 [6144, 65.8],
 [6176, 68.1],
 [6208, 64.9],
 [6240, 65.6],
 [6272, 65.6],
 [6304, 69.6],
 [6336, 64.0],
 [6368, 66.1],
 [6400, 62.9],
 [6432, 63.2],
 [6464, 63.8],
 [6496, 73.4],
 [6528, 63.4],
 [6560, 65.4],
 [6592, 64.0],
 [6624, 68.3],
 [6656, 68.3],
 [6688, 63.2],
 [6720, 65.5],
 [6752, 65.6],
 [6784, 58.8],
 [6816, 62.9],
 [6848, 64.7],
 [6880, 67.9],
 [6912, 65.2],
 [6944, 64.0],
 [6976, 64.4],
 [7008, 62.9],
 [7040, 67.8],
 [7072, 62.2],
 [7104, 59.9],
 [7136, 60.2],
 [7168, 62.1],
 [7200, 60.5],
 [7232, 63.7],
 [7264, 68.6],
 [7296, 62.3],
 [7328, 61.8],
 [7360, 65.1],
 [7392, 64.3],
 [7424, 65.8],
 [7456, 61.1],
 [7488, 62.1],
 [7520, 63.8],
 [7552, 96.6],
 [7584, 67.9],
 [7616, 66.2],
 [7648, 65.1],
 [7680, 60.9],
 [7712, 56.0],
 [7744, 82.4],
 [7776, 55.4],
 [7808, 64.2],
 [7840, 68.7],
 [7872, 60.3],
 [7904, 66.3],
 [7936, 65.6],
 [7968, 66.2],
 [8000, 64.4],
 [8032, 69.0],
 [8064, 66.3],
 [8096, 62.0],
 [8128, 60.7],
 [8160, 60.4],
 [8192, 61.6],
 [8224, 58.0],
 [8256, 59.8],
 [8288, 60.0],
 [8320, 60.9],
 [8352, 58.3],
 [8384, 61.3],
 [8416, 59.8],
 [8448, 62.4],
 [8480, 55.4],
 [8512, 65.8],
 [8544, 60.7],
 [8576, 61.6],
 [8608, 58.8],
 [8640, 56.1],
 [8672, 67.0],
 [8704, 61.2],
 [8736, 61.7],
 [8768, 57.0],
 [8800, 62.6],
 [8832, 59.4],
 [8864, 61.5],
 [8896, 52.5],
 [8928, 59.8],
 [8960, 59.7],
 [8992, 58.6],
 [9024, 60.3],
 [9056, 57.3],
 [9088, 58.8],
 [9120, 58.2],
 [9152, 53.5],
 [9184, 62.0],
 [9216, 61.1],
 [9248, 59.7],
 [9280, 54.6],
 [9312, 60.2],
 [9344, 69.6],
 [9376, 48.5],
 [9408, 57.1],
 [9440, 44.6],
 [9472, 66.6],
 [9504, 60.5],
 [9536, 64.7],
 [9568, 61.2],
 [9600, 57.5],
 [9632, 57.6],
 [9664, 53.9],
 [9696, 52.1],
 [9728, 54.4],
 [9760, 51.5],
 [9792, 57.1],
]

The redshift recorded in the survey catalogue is 0.15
